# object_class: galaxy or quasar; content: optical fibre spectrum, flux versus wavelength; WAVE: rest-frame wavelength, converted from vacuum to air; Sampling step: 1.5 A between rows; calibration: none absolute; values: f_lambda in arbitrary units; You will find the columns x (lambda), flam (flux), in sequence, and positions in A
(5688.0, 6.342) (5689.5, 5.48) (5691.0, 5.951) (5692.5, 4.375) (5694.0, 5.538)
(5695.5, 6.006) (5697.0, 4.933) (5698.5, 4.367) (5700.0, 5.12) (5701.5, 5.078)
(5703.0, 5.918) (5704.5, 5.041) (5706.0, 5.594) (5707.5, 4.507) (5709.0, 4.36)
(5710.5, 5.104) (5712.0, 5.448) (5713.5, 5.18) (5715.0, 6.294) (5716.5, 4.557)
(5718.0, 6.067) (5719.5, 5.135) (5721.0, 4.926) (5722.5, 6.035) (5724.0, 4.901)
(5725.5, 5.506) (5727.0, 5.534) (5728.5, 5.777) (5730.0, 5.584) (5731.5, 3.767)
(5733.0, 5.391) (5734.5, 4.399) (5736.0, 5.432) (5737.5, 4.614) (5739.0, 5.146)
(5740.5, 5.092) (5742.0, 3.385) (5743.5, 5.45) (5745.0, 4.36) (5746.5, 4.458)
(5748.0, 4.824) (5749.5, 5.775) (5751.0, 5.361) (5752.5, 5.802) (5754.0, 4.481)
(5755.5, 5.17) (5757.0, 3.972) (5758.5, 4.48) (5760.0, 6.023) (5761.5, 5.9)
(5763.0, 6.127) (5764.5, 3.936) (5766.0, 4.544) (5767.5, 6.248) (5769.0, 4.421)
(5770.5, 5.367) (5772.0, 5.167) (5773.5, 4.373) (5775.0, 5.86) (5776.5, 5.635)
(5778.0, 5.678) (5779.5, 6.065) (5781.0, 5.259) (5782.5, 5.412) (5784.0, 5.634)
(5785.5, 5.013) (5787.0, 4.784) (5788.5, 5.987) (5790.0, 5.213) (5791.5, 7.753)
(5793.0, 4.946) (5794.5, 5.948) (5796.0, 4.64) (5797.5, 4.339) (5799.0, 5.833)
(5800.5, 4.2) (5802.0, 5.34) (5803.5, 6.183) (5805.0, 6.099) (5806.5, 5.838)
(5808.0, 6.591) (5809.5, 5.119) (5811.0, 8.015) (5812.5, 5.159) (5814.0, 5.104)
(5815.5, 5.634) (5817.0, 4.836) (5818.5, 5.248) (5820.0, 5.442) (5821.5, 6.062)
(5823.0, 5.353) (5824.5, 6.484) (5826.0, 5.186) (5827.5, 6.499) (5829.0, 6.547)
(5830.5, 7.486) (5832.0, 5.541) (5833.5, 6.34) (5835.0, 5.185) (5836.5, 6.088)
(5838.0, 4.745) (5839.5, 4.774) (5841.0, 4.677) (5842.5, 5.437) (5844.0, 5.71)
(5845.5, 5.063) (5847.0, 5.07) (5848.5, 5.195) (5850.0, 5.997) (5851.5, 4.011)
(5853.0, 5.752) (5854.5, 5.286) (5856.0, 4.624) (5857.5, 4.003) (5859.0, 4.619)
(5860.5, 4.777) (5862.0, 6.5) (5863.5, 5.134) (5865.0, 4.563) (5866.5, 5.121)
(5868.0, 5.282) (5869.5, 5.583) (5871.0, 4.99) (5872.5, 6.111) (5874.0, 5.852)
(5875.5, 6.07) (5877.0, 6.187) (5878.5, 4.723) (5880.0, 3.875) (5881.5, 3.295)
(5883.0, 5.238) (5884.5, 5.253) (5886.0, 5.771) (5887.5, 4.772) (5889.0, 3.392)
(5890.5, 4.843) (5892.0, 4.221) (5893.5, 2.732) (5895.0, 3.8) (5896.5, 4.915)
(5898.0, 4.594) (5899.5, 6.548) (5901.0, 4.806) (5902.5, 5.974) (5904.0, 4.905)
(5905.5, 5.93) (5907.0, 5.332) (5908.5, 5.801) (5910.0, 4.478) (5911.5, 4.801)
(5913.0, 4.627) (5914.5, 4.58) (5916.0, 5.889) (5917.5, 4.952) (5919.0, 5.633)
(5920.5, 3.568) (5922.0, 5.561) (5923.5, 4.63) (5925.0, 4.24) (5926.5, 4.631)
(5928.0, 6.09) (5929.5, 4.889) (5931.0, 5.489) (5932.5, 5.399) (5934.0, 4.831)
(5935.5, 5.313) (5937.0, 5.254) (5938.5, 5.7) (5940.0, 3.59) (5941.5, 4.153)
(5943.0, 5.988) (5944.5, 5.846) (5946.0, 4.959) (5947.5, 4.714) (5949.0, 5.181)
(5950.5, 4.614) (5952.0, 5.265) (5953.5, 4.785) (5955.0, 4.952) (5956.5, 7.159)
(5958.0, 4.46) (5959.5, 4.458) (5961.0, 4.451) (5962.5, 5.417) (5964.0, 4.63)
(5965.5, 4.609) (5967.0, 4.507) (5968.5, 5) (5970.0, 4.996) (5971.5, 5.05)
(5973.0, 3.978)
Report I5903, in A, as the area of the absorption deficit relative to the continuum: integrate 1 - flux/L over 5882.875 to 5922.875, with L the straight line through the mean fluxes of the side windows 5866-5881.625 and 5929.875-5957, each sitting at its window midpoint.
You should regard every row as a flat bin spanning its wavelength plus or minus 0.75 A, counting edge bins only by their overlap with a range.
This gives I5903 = 2.3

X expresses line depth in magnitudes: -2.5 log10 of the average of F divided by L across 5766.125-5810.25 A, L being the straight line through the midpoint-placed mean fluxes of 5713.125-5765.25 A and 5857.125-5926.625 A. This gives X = -0.08 mag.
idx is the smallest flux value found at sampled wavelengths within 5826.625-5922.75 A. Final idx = 2.732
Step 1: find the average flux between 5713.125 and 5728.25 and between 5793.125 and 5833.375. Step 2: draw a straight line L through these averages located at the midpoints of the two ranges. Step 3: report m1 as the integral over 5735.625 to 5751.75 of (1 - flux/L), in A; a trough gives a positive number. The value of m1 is 1.8 A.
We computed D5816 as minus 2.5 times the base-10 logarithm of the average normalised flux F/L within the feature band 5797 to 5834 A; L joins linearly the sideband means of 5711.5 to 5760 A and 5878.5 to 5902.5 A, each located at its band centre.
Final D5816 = -0.20 mag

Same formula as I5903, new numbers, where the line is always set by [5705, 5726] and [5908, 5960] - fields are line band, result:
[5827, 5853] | -2.1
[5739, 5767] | 1.3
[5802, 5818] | -2.1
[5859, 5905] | 0.9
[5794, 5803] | 0.2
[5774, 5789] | -0.9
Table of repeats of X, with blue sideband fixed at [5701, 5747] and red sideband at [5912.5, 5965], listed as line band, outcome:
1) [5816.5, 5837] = -0.16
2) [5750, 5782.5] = -0.03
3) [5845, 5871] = -0.01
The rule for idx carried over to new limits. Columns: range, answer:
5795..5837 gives 4.2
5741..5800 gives 3.385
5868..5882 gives 3.295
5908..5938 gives 3.568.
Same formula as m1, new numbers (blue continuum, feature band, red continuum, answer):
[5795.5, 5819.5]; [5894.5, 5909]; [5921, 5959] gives -0.2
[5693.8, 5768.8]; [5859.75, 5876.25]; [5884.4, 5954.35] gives -1.5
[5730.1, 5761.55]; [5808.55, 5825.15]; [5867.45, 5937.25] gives -2.4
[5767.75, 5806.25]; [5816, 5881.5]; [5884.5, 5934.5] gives -2.5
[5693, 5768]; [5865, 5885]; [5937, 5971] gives -0.6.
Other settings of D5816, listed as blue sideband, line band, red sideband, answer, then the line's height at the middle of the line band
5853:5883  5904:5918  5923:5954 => -0.02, 5.06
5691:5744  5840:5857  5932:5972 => -0.02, 5.07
